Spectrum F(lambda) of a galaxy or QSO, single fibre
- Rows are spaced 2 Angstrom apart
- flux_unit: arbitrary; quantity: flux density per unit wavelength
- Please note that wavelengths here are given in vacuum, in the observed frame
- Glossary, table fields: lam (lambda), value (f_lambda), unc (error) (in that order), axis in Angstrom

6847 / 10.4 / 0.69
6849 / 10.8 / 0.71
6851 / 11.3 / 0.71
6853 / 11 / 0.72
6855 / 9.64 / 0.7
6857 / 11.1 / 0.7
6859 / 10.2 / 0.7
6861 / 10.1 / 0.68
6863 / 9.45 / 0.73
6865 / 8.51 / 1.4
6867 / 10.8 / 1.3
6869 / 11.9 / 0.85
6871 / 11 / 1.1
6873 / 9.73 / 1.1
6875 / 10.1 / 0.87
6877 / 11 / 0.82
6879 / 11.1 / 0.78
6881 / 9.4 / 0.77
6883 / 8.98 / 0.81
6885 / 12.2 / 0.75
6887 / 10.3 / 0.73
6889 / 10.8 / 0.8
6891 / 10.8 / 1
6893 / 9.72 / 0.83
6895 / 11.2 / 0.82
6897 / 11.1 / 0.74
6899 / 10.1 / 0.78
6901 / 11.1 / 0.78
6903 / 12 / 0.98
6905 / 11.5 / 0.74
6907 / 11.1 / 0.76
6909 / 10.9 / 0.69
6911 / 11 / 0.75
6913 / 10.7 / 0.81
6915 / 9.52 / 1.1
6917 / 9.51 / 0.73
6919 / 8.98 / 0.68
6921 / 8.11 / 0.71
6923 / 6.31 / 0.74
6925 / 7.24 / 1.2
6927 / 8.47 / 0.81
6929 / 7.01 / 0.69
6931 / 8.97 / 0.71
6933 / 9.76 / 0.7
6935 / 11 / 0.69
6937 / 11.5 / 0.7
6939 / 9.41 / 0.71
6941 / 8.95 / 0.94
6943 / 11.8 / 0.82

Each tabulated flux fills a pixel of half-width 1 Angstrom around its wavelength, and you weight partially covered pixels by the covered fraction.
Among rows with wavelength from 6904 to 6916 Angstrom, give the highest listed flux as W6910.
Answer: 11.5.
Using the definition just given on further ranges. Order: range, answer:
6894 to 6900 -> 11.2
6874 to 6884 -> 11.1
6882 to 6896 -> 12.2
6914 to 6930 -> 9.52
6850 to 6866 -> 11.3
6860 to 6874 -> 11.9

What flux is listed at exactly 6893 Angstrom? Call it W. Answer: 9.72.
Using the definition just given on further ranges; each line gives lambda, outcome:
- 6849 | 10.8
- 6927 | 8.47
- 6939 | 9.41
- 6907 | 11.1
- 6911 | 11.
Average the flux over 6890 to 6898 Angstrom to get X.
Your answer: 10.7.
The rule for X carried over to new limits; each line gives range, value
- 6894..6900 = 10.8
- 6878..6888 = 10.4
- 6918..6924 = 7.8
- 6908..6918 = 10.3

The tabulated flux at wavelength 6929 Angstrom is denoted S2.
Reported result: 7.01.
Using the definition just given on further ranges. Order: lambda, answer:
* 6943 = 11.8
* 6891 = 10.8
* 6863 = 9.45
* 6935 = 11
